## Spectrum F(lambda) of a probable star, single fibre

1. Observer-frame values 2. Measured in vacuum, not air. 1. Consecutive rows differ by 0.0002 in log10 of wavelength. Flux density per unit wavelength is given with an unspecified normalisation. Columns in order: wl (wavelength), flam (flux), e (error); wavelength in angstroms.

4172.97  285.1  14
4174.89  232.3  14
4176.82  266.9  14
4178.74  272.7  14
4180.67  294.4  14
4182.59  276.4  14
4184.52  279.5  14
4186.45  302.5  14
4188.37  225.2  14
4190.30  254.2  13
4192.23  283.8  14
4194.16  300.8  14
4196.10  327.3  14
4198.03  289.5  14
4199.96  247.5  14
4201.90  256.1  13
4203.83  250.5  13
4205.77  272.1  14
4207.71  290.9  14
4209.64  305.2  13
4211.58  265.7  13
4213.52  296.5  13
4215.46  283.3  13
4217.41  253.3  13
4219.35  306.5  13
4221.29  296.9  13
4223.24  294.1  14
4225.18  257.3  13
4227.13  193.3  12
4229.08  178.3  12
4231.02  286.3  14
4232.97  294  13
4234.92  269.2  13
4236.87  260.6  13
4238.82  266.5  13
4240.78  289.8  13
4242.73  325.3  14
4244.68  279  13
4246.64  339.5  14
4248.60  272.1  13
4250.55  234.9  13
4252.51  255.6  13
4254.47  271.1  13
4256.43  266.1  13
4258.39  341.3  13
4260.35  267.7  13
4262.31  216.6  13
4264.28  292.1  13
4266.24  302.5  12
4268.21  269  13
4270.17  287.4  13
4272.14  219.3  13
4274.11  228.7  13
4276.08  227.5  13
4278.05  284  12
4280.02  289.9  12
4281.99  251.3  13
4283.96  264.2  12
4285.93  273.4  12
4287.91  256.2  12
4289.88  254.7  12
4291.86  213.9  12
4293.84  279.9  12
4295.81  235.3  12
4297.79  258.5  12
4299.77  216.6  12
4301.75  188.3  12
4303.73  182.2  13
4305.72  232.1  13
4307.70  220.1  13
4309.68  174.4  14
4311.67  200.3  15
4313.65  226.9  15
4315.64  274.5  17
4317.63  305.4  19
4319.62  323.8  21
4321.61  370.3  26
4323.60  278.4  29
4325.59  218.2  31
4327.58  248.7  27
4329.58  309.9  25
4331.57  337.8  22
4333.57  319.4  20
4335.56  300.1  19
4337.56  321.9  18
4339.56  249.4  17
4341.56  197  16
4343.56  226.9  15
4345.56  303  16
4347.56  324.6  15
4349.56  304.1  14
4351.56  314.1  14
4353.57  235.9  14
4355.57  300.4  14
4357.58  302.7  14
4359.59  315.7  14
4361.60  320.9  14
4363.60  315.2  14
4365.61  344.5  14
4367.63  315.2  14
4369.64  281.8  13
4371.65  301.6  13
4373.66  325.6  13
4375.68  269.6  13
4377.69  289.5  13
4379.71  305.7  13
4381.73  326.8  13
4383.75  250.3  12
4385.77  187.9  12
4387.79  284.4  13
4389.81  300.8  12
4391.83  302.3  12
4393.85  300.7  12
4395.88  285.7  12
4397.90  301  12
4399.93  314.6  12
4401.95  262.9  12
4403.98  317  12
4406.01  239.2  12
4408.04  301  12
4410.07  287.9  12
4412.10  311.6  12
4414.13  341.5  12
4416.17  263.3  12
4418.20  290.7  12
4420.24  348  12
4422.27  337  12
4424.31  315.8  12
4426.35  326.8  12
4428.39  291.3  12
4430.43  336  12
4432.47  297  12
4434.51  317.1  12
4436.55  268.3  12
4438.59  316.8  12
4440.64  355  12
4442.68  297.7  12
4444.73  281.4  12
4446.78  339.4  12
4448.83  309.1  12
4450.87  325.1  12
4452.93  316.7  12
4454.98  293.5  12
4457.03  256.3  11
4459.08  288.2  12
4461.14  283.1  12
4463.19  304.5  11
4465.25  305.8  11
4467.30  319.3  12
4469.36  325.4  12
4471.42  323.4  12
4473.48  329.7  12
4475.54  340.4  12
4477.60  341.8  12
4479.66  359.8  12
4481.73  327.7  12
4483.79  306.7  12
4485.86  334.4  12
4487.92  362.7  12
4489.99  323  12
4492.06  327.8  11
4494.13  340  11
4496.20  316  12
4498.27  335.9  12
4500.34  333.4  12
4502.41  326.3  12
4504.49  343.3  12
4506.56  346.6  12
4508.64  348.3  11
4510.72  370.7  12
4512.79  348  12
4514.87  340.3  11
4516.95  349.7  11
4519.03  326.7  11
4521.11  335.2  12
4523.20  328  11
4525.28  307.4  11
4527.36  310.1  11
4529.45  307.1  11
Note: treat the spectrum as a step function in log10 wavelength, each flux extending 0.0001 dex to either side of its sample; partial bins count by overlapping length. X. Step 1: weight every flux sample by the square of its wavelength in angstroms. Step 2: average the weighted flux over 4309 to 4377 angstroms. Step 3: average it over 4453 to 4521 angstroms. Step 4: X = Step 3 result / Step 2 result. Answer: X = 1.2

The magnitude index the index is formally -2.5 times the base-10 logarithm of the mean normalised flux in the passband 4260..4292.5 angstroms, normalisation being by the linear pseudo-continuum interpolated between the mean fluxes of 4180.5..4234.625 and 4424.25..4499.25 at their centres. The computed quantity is 0.10 mag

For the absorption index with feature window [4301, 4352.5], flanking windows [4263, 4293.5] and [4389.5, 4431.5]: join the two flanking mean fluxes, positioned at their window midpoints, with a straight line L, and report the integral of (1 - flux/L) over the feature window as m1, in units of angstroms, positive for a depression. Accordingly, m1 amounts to 1.7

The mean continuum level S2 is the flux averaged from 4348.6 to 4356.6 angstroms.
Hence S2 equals 289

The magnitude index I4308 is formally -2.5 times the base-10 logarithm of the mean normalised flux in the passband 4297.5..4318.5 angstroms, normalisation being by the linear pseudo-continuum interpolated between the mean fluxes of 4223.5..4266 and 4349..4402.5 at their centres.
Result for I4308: 0.25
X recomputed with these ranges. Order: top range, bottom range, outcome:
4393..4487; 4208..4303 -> 1.27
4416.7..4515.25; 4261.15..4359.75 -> 1.31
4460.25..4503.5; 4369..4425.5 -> 1.15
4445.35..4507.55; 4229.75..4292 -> 1.32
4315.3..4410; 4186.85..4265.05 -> 1.14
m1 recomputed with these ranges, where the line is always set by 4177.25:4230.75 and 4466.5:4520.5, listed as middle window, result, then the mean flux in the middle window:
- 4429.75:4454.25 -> 0.9 angstroms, 313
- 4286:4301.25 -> 2.5 angstroms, 245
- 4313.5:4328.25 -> 0.7 angstroms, 285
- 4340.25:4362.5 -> 1.5 angstroms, 285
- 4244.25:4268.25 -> 0.5 angstroms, 278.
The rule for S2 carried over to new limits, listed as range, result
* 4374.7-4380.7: 288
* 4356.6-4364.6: 314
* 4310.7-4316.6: 234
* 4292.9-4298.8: 258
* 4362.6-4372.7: 312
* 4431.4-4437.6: 295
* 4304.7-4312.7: 207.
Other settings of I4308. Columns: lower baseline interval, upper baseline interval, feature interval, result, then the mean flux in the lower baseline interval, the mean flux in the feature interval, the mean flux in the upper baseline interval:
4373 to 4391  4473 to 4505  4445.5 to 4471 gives 0.05 mag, 282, 306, 334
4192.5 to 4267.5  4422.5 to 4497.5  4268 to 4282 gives 0.11 mag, 276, 257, 317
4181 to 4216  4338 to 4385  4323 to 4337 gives 0.00 mag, 278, 289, 292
